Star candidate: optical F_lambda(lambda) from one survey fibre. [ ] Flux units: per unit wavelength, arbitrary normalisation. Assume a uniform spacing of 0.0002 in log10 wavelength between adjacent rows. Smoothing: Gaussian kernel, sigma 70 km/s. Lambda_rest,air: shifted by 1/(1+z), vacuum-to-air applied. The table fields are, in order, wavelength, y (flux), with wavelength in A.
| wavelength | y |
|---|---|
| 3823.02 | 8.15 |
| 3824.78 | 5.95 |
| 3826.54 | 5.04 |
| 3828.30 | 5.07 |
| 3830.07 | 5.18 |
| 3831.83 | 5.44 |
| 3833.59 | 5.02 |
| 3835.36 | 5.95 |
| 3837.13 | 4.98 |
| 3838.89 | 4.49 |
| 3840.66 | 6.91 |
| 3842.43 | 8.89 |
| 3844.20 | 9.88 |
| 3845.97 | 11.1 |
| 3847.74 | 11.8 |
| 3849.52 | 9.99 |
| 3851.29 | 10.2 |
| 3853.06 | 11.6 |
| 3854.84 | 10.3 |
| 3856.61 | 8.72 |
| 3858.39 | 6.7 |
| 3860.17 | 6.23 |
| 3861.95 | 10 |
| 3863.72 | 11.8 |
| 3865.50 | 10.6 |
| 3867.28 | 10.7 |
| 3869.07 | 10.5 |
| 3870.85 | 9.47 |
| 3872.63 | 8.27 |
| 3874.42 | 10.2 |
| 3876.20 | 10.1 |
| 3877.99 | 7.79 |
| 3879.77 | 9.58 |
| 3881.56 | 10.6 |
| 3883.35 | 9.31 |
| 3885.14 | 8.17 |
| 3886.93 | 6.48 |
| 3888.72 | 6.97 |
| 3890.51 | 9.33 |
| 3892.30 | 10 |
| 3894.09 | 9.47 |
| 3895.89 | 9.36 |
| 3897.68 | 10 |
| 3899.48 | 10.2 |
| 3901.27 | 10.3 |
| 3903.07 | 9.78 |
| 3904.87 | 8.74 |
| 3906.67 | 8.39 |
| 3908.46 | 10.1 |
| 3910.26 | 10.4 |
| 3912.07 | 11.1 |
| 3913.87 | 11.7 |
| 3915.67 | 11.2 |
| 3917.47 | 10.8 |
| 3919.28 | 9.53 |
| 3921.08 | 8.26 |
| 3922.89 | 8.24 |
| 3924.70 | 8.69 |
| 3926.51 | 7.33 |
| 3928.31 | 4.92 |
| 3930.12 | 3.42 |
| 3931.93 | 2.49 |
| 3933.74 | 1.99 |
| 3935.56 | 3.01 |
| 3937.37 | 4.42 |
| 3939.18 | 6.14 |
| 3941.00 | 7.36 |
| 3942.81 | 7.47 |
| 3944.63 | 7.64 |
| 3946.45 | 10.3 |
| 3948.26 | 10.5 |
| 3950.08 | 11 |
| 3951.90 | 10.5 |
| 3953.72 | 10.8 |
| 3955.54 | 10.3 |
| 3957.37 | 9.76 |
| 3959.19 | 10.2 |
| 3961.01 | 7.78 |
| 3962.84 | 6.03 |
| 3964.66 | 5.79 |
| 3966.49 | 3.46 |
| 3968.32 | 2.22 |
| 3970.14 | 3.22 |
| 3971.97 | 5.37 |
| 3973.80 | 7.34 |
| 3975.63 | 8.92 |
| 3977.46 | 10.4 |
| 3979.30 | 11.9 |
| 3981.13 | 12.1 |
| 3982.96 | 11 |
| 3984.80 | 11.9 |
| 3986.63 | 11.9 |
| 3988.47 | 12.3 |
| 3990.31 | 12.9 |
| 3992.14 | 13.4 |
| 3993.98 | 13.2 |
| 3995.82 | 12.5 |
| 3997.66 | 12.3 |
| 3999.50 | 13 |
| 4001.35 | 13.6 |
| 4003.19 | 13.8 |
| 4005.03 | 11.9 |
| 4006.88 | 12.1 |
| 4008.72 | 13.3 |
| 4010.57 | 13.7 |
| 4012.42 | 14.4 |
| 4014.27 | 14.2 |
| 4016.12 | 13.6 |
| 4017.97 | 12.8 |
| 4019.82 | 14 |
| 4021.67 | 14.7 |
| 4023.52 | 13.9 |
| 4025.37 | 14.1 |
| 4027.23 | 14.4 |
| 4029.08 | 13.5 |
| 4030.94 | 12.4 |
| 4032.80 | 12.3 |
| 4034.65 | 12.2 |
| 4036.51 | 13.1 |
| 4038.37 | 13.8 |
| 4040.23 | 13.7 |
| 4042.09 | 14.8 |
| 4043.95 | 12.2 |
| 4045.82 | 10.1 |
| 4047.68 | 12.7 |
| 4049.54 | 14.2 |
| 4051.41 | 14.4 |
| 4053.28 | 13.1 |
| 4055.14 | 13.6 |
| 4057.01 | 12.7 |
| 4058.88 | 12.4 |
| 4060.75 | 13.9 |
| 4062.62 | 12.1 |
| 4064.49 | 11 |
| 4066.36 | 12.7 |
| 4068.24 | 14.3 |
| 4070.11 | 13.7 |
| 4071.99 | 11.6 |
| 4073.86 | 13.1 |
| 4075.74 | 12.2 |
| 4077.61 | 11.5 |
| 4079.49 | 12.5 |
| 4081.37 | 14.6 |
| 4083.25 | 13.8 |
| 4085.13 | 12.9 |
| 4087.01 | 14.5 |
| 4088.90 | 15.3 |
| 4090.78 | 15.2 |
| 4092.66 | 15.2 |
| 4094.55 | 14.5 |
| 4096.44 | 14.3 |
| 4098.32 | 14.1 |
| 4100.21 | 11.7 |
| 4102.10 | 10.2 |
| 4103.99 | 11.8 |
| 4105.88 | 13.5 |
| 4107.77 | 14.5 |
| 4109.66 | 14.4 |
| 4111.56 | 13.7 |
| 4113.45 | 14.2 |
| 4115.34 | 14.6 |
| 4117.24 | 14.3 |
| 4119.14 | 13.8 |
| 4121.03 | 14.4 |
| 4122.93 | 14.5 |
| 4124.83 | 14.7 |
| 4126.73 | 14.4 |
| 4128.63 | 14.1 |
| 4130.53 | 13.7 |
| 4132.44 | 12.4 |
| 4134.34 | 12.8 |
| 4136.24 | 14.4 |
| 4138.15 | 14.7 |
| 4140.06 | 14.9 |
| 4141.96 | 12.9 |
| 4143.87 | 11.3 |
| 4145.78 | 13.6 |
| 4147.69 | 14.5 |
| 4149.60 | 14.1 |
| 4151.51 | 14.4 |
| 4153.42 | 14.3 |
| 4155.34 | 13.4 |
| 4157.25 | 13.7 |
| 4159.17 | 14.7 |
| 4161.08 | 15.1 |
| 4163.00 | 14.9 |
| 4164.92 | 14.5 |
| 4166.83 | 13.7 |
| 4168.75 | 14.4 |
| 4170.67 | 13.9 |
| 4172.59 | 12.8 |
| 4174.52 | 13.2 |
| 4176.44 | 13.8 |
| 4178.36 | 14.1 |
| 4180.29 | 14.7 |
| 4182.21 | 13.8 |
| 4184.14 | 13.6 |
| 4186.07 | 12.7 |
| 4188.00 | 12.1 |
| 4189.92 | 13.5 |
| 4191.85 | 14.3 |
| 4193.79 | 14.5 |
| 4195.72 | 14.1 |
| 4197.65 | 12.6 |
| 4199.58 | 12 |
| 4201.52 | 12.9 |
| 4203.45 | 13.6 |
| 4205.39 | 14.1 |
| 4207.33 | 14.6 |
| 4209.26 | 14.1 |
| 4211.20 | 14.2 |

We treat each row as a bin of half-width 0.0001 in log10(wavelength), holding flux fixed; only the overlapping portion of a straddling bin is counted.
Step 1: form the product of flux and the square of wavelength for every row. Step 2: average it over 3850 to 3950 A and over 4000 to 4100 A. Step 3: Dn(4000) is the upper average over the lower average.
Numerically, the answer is 1.66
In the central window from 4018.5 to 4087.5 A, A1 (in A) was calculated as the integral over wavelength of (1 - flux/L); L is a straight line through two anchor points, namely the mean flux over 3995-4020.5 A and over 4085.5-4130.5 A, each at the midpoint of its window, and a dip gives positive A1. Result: 2.12 A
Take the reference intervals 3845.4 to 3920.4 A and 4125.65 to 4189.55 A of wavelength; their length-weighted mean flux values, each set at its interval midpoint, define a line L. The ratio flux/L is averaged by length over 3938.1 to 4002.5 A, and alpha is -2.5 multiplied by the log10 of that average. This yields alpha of 0.16 mag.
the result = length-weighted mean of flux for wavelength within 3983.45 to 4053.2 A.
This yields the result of 13.2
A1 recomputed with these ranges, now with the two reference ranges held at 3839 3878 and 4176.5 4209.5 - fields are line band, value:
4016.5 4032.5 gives -2.9 A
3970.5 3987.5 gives 1.8 A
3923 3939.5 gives 8.9 A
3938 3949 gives 2.6 A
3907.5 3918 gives -0.7 A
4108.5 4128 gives -2.5 A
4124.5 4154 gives -1.9 A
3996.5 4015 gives -3.0 A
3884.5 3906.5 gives 2.1 A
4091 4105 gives -0.9 A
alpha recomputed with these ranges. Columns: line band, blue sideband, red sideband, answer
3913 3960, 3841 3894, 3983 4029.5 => 0.38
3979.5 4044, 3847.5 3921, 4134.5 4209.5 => -0.14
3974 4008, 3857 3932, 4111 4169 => -0.10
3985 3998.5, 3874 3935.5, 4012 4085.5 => -0.11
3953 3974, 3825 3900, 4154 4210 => 0.44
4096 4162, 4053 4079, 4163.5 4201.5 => -0.05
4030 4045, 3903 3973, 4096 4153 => -0.20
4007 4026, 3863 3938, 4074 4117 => -0.19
